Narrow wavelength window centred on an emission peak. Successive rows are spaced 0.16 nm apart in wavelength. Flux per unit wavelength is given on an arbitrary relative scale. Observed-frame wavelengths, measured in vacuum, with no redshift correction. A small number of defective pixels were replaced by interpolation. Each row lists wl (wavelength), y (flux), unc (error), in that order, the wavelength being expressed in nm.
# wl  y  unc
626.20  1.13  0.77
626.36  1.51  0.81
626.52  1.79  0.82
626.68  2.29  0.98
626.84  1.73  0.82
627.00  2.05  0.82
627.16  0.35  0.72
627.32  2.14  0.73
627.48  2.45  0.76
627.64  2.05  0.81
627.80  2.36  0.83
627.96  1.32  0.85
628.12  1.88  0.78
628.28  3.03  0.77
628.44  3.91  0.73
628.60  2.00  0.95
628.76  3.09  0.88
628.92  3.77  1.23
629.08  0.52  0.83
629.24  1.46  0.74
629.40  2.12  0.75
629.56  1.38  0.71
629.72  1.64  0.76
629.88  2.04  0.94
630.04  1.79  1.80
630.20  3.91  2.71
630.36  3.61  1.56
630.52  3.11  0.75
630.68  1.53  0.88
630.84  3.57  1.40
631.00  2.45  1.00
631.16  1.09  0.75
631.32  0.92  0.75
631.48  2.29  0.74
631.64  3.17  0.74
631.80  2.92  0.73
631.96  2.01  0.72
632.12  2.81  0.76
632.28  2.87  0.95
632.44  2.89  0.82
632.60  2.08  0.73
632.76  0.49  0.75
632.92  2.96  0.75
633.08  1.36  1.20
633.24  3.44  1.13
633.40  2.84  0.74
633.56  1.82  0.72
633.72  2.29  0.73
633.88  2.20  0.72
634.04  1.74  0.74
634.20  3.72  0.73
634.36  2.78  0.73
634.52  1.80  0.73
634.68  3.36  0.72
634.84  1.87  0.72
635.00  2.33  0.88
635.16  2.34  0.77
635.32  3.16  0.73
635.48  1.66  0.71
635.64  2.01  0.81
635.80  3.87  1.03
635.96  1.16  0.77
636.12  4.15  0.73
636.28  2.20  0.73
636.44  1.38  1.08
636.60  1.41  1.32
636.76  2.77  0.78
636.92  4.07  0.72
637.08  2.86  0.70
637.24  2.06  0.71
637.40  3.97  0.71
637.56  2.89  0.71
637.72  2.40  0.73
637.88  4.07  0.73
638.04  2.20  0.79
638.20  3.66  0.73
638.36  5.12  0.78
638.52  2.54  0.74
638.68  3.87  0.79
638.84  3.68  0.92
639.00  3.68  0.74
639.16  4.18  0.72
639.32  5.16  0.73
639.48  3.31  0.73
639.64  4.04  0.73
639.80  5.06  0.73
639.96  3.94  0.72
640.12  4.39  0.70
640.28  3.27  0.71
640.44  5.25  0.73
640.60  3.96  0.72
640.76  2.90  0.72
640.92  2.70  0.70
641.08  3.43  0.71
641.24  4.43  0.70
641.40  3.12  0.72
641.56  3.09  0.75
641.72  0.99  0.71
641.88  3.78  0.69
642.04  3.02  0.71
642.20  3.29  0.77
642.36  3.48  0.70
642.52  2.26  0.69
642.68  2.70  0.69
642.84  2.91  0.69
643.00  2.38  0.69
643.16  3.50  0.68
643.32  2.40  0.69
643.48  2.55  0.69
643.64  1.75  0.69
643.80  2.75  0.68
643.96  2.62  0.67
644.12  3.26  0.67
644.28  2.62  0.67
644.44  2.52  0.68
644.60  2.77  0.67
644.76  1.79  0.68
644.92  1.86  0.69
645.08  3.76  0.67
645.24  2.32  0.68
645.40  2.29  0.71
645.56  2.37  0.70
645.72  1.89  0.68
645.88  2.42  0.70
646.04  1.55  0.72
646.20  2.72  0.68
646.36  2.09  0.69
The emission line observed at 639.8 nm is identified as Mg II 2798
